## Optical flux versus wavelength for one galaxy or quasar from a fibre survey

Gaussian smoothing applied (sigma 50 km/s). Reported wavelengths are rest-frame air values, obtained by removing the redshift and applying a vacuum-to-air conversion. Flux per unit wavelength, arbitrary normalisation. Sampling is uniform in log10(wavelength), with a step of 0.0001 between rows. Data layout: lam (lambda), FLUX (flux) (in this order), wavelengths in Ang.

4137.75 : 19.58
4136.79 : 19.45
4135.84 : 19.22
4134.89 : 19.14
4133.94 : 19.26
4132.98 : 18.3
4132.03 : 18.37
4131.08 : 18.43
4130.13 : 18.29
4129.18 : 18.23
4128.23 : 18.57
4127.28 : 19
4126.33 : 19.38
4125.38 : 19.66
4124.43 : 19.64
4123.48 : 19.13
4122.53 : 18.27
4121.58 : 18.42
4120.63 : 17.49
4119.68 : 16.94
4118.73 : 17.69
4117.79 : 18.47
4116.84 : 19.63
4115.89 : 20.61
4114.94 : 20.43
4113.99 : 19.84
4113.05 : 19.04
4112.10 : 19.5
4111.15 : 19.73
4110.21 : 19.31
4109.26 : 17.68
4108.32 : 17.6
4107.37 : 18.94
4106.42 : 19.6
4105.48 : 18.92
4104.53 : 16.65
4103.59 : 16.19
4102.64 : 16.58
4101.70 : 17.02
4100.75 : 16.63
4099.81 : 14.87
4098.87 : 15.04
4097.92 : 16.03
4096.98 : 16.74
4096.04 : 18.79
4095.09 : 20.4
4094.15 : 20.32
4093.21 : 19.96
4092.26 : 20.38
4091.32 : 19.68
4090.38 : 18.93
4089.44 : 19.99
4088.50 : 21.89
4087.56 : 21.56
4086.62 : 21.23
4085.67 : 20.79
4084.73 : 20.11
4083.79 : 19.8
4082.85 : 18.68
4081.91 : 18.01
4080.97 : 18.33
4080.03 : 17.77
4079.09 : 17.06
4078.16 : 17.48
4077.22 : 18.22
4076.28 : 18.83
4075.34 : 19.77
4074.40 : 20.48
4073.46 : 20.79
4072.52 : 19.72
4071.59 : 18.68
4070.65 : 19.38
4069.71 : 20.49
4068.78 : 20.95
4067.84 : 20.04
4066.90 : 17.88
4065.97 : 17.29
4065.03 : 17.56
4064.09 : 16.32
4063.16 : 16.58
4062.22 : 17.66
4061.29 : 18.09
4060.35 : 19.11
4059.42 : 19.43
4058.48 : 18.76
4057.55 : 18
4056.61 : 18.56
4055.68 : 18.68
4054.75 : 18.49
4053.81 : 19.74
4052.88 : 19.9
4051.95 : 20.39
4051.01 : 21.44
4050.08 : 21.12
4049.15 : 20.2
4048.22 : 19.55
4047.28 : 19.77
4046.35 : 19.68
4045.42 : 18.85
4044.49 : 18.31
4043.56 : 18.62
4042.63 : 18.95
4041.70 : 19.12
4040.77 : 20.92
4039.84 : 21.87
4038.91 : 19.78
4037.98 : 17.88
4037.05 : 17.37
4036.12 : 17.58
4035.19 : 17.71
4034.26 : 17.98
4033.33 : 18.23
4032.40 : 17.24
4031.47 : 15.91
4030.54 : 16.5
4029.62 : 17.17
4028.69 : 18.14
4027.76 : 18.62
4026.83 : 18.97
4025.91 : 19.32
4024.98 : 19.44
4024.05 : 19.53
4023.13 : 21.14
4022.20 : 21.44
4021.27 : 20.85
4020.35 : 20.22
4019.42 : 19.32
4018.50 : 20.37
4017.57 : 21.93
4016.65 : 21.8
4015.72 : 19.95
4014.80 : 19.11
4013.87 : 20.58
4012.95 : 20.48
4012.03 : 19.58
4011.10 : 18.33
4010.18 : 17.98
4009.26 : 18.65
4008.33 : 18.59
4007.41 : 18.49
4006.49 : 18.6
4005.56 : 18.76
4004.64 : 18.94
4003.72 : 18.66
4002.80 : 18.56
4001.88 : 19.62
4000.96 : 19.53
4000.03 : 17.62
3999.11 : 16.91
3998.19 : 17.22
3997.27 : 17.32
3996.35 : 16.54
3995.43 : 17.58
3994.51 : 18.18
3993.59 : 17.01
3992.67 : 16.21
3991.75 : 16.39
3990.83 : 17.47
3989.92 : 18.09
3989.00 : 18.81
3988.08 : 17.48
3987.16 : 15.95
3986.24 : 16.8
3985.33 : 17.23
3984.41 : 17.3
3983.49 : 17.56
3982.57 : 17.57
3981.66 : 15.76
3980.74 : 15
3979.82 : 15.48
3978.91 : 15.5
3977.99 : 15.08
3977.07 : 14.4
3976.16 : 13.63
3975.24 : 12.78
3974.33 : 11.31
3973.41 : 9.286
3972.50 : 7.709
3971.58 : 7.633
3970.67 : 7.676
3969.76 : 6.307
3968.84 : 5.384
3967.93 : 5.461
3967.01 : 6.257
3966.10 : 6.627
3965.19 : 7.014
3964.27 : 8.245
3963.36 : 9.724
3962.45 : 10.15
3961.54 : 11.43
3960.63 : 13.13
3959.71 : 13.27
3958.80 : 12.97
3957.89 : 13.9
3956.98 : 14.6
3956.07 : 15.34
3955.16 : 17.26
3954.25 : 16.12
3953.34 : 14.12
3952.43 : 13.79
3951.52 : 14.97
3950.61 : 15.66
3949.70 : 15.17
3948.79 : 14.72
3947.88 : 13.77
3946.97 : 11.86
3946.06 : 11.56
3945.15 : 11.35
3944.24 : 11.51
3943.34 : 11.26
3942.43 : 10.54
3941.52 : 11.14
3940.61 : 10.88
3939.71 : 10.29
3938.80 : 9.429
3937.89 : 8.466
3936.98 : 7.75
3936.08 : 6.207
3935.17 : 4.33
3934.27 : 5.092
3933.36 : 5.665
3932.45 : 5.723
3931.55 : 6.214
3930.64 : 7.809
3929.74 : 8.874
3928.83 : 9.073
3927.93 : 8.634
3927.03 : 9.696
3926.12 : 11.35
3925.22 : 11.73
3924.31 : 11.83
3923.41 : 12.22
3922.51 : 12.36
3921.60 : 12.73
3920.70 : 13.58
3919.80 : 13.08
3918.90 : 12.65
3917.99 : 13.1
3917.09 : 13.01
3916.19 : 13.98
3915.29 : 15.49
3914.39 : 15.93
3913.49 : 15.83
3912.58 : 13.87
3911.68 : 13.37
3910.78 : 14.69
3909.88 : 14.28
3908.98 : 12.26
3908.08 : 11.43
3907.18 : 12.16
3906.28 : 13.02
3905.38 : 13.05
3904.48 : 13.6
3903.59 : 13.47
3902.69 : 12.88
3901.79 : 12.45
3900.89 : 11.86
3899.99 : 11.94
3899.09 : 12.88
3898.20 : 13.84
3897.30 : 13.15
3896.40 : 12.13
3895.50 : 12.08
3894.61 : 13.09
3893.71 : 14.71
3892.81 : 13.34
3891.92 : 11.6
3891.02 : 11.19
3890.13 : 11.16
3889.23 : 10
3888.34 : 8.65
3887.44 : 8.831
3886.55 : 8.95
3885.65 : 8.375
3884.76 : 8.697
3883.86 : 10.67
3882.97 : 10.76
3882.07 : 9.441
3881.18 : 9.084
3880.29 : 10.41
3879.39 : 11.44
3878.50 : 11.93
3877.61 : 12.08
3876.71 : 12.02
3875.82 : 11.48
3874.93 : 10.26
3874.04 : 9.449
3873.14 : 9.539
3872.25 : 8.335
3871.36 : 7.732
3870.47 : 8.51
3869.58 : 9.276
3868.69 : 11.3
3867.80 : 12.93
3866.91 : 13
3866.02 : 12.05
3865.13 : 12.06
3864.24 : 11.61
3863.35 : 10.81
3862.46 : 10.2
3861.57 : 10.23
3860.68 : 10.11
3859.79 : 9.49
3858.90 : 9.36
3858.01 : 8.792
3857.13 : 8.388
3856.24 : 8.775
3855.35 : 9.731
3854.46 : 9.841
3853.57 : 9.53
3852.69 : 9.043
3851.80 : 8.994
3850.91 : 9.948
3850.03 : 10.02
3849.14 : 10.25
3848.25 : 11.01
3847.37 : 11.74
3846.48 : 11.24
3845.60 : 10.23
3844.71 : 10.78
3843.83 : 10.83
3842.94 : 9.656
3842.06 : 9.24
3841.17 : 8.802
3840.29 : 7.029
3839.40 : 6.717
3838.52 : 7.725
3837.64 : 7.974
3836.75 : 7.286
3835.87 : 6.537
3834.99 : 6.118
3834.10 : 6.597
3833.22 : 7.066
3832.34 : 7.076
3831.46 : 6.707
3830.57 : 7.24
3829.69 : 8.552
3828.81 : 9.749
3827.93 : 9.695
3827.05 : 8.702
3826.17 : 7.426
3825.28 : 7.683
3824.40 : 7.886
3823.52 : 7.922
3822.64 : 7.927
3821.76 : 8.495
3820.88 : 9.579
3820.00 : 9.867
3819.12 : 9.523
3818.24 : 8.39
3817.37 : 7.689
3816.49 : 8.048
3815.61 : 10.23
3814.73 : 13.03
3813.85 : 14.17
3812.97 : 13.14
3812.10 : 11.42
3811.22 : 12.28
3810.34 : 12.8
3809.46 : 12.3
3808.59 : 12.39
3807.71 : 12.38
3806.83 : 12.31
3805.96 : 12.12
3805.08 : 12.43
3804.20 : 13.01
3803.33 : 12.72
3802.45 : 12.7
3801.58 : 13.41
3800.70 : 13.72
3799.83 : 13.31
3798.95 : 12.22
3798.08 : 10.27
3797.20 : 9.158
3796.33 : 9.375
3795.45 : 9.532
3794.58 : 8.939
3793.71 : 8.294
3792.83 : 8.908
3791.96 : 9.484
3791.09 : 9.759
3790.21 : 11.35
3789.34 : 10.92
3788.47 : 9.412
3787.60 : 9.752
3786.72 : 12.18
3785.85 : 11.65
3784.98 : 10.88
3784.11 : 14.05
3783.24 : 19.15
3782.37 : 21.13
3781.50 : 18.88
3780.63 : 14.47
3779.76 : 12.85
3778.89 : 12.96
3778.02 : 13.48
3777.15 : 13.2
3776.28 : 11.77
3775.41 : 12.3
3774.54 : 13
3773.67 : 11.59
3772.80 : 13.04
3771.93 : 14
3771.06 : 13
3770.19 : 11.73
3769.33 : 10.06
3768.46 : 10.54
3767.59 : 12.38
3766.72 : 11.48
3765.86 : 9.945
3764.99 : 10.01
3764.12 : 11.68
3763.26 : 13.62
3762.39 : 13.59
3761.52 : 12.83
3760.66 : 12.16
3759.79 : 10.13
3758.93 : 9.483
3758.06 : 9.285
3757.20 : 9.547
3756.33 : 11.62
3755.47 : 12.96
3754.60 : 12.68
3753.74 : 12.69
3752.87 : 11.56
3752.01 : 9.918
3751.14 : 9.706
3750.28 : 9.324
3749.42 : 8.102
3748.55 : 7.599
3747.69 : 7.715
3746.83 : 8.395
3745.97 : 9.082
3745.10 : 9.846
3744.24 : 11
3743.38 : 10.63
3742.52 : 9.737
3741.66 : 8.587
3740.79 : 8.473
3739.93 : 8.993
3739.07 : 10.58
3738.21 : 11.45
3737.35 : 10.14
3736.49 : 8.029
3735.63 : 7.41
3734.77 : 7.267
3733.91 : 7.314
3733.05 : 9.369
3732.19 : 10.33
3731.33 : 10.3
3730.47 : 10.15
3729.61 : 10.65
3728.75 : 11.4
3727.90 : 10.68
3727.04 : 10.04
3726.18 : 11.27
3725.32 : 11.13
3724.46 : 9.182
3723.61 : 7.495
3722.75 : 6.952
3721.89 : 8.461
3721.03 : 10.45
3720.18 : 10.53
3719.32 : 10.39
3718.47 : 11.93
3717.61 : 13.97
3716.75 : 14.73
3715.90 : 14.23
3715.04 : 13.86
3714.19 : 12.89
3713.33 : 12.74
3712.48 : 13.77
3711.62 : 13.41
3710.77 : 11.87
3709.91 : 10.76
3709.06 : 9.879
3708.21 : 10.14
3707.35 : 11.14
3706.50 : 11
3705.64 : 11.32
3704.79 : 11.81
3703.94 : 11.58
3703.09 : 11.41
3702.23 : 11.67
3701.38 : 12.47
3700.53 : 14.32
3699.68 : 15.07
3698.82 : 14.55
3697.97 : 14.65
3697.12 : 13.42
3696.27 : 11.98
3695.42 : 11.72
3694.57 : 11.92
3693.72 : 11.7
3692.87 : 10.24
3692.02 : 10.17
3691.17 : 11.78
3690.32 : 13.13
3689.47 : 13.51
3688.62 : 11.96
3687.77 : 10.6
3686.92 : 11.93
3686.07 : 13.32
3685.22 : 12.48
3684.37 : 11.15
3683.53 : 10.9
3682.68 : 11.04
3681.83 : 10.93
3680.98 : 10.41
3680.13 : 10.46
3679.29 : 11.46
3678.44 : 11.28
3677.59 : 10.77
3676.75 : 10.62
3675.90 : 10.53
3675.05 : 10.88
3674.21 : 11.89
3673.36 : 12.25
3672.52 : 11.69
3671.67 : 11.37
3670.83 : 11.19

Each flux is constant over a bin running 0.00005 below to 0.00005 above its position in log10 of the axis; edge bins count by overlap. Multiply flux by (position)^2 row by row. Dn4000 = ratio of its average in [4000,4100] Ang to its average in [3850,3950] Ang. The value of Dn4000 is 1.9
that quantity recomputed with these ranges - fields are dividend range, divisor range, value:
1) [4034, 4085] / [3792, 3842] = 2.20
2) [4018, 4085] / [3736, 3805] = 1.93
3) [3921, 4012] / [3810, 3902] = 1.40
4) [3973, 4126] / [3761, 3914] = 1.88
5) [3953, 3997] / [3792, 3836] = 1.46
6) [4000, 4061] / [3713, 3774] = 2.09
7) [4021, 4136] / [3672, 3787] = 1.97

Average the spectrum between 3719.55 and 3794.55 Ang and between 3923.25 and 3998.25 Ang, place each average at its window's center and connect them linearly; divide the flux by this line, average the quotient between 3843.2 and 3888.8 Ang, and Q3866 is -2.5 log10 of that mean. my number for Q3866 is 0.15 mag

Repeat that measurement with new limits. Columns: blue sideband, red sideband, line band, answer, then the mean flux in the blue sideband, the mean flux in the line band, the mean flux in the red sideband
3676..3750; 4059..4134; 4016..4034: -0.12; 11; 19.3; 18.7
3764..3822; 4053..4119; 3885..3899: 0.24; 11.8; 11.4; 18.8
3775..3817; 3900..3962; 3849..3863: 0.26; 12.2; 9.54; 12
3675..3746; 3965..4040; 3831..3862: 0.46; 11.1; 8.94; 16.7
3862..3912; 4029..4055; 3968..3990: 0.18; 11.4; 13.5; 18.9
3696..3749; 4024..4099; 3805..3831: 0.28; 10.8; 10.1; 19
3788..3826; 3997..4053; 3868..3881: 0.28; 10.7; 10.3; 19.1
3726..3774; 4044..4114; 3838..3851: 0.31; 10.4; 9.67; 18.9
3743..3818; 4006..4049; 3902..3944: 0.38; 11.6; 11.2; 19.1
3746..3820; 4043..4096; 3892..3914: 0.13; 11.6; 13.1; 19.3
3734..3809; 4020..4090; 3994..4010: -0.03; 11.3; 18.2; 19.1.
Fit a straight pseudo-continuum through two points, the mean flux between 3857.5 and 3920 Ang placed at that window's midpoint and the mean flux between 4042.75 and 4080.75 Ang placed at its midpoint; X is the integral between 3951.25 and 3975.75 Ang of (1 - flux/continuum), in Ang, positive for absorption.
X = 6.54 Ang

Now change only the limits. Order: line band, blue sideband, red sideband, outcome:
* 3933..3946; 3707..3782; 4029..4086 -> 5.7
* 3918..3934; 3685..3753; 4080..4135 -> 5.2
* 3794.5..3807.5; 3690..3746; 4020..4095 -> 1.3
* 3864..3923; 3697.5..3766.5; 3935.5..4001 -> 2.7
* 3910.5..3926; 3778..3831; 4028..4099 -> 1.2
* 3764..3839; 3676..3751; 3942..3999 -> 5.8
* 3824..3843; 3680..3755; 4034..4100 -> 8.2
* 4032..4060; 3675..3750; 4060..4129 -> -2.2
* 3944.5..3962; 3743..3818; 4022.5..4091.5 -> 2.5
